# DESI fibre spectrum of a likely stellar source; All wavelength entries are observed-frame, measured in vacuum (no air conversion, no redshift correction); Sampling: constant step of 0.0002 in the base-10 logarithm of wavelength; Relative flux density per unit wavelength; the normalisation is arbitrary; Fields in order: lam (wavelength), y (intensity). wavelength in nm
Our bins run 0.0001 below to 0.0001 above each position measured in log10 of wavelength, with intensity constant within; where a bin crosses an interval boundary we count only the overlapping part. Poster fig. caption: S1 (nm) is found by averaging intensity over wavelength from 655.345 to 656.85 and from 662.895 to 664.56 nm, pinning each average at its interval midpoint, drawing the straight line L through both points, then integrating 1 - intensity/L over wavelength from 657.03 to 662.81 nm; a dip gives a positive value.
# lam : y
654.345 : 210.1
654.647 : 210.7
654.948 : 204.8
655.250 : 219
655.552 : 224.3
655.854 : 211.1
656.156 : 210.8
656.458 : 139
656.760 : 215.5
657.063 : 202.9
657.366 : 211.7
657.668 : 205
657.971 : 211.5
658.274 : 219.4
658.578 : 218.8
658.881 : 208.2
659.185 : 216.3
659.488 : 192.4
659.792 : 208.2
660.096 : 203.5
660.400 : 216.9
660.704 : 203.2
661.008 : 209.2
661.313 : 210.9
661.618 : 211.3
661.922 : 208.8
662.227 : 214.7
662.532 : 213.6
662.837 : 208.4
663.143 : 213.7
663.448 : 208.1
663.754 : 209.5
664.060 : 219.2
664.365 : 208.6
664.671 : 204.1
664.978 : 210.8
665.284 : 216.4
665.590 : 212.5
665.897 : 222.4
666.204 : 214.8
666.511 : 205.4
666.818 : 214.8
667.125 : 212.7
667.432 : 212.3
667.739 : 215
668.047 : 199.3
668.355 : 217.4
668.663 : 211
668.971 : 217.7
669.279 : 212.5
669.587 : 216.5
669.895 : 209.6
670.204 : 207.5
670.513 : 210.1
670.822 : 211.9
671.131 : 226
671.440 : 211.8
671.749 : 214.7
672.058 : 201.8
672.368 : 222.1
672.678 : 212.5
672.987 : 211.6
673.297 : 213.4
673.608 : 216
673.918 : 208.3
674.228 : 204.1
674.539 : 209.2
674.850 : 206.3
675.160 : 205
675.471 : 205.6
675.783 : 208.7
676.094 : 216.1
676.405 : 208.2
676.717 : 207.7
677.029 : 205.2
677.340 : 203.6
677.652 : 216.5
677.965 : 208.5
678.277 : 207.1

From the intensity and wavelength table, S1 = -0.11 nm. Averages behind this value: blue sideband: 200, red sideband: 211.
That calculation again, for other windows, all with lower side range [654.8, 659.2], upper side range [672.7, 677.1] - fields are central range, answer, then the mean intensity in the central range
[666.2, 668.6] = -0.03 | 211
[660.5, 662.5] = -0.02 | 210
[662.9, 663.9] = -0.01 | 210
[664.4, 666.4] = -0.05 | 213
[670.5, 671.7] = -0.04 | 216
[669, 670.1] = -0.02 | 213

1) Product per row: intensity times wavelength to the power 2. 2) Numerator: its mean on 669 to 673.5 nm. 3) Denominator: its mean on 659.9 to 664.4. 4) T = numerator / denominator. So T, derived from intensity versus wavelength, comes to 1.0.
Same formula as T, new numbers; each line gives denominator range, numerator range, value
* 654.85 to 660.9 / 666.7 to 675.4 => 1.06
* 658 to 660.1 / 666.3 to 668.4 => 1.03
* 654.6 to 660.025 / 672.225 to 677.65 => 1.07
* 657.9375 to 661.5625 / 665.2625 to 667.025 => 1.04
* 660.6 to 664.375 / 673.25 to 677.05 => 1.03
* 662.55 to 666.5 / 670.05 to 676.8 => 1.02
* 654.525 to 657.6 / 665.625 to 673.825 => 1.08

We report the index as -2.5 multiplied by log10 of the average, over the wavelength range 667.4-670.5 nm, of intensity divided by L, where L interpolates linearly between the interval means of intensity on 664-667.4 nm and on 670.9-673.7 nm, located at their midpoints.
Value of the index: 0.01 mag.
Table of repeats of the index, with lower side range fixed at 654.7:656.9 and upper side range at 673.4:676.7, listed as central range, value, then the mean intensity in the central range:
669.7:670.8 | -0.01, 210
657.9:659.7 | -0.03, 211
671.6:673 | -0.02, 213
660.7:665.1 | -0.03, 210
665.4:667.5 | -0.04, 214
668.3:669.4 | -0.04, 214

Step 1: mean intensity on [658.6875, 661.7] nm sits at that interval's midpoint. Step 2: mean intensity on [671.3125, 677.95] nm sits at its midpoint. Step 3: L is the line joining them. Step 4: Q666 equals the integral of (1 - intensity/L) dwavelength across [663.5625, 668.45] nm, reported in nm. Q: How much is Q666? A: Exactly -0.08 nm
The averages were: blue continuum 208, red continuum 210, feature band 212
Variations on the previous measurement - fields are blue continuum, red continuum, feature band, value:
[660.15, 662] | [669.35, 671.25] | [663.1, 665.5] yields 0.00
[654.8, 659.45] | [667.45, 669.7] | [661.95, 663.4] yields -0.01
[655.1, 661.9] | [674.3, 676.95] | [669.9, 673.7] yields -0.09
